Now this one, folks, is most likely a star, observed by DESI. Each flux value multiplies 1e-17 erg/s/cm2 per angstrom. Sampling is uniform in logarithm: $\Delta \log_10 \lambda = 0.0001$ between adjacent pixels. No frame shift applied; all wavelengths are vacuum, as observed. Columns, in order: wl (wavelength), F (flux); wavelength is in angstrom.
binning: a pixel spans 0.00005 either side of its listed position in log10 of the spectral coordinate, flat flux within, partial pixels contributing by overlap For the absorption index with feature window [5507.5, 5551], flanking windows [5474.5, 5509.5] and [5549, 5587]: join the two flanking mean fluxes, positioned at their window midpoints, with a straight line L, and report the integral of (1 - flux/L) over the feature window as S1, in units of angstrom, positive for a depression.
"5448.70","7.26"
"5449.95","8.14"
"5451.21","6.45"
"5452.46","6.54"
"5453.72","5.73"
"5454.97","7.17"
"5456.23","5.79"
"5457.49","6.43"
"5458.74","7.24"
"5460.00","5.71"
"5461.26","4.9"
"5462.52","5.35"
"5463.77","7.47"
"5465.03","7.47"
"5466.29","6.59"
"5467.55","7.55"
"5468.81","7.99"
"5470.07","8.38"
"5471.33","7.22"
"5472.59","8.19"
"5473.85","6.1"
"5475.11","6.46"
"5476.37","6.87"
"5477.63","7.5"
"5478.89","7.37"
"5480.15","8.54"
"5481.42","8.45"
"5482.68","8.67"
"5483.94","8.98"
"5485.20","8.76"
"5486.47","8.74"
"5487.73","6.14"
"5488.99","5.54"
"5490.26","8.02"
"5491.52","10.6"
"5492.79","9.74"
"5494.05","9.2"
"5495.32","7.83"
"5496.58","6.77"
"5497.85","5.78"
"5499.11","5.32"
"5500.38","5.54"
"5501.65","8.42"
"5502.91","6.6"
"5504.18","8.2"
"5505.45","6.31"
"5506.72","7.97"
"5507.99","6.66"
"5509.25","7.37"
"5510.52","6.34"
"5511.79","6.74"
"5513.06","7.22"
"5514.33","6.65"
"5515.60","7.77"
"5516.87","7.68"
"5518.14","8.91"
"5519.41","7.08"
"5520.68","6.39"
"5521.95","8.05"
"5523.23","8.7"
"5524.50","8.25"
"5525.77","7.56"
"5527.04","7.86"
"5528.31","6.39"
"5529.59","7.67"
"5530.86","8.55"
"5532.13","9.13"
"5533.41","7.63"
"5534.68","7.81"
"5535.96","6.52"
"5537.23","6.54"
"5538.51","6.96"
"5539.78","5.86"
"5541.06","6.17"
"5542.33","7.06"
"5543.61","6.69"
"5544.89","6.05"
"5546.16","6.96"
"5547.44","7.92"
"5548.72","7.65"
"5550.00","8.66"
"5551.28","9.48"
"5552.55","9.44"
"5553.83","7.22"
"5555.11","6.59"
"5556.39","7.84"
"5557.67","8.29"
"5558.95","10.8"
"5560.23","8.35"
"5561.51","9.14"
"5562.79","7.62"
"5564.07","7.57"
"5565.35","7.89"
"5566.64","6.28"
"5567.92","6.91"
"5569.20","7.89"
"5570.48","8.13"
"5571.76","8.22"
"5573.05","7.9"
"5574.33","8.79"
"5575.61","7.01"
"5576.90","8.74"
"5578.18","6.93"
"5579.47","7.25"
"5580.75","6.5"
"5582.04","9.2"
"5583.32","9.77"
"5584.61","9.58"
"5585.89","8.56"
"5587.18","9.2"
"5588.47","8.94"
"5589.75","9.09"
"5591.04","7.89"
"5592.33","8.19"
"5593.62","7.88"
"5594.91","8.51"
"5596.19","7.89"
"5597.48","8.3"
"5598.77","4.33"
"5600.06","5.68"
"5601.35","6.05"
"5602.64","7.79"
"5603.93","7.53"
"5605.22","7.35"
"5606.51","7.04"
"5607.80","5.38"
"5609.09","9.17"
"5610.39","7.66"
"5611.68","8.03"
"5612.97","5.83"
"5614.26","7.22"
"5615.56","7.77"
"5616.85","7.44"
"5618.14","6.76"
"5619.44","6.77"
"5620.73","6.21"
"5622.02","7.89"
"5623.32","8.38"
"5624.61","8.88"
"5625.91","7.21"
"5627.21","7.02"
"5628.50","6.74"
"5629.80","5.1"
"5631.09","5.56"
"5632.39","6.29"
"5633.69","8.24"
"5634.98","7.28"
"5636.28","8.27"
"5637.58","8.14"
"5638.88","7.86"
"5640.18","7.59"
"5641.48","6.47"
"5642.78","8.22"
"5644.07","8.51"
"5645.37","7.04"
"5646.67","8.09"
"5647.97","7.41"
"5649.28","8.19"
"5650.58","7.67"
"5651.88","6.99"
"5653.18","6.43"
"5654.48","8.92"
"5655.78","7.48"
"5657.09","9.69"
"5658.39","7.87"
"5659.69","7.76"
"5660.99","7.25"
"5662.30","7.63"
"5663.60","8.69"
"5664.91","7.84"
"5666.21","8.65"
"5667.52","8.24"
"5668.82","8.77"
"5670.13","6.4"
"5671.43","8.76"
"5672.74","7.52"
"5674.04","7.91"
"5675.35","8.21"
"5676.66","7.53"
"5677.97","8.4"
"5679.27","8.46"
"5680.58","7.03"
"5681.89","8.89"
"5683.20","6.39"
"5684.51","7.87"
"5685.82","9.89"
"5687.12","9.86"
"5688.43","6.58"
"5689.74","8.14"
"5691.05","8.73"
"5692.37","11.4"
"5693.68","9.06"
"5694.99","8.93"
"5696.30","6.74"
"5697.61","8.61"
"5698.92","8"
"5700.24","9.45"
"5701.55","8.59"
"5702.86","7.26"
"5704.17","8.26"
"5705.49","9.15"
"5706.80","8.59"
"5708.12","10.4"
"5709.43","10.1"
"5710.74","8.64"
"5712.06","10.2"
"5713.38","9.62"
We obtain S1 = 2.8 angstrom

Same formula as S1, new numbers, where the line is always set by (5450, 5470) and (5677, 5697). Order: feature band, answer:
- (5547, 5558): -1.12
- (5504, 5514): -0.01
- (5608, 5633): 2.44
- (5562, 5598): -2.43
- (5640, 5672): 1.21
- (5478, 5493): -3.04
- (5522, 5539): -1.13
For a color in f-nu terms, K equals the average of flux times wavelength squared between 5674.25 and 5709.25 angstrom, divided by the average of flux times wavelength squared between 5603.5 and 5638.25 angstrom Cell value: 1.2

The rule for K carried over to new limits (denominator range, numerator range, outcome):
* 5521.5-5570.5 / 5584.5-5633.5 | 0.98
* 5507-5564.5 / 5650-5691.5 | 1.11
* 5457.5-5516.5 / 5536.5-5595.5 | 1.11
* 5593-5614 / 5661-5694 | 1.18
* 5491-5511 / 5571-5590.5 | 1.16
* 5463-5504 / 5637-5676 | 1.10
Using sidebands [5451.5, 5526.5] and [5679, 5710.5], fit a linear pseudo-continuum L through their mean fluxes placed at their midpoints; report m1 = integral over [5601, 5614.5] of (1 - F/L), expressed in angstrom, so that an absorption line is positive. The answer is 1.4 angstrom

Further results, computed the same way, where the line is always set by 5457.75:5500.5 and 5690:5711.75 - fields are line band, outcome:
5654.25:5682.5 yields 1.9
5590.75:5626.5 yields 4.1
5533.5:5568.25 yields 1.3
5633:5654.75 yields 2.0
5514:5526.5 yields -0.1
